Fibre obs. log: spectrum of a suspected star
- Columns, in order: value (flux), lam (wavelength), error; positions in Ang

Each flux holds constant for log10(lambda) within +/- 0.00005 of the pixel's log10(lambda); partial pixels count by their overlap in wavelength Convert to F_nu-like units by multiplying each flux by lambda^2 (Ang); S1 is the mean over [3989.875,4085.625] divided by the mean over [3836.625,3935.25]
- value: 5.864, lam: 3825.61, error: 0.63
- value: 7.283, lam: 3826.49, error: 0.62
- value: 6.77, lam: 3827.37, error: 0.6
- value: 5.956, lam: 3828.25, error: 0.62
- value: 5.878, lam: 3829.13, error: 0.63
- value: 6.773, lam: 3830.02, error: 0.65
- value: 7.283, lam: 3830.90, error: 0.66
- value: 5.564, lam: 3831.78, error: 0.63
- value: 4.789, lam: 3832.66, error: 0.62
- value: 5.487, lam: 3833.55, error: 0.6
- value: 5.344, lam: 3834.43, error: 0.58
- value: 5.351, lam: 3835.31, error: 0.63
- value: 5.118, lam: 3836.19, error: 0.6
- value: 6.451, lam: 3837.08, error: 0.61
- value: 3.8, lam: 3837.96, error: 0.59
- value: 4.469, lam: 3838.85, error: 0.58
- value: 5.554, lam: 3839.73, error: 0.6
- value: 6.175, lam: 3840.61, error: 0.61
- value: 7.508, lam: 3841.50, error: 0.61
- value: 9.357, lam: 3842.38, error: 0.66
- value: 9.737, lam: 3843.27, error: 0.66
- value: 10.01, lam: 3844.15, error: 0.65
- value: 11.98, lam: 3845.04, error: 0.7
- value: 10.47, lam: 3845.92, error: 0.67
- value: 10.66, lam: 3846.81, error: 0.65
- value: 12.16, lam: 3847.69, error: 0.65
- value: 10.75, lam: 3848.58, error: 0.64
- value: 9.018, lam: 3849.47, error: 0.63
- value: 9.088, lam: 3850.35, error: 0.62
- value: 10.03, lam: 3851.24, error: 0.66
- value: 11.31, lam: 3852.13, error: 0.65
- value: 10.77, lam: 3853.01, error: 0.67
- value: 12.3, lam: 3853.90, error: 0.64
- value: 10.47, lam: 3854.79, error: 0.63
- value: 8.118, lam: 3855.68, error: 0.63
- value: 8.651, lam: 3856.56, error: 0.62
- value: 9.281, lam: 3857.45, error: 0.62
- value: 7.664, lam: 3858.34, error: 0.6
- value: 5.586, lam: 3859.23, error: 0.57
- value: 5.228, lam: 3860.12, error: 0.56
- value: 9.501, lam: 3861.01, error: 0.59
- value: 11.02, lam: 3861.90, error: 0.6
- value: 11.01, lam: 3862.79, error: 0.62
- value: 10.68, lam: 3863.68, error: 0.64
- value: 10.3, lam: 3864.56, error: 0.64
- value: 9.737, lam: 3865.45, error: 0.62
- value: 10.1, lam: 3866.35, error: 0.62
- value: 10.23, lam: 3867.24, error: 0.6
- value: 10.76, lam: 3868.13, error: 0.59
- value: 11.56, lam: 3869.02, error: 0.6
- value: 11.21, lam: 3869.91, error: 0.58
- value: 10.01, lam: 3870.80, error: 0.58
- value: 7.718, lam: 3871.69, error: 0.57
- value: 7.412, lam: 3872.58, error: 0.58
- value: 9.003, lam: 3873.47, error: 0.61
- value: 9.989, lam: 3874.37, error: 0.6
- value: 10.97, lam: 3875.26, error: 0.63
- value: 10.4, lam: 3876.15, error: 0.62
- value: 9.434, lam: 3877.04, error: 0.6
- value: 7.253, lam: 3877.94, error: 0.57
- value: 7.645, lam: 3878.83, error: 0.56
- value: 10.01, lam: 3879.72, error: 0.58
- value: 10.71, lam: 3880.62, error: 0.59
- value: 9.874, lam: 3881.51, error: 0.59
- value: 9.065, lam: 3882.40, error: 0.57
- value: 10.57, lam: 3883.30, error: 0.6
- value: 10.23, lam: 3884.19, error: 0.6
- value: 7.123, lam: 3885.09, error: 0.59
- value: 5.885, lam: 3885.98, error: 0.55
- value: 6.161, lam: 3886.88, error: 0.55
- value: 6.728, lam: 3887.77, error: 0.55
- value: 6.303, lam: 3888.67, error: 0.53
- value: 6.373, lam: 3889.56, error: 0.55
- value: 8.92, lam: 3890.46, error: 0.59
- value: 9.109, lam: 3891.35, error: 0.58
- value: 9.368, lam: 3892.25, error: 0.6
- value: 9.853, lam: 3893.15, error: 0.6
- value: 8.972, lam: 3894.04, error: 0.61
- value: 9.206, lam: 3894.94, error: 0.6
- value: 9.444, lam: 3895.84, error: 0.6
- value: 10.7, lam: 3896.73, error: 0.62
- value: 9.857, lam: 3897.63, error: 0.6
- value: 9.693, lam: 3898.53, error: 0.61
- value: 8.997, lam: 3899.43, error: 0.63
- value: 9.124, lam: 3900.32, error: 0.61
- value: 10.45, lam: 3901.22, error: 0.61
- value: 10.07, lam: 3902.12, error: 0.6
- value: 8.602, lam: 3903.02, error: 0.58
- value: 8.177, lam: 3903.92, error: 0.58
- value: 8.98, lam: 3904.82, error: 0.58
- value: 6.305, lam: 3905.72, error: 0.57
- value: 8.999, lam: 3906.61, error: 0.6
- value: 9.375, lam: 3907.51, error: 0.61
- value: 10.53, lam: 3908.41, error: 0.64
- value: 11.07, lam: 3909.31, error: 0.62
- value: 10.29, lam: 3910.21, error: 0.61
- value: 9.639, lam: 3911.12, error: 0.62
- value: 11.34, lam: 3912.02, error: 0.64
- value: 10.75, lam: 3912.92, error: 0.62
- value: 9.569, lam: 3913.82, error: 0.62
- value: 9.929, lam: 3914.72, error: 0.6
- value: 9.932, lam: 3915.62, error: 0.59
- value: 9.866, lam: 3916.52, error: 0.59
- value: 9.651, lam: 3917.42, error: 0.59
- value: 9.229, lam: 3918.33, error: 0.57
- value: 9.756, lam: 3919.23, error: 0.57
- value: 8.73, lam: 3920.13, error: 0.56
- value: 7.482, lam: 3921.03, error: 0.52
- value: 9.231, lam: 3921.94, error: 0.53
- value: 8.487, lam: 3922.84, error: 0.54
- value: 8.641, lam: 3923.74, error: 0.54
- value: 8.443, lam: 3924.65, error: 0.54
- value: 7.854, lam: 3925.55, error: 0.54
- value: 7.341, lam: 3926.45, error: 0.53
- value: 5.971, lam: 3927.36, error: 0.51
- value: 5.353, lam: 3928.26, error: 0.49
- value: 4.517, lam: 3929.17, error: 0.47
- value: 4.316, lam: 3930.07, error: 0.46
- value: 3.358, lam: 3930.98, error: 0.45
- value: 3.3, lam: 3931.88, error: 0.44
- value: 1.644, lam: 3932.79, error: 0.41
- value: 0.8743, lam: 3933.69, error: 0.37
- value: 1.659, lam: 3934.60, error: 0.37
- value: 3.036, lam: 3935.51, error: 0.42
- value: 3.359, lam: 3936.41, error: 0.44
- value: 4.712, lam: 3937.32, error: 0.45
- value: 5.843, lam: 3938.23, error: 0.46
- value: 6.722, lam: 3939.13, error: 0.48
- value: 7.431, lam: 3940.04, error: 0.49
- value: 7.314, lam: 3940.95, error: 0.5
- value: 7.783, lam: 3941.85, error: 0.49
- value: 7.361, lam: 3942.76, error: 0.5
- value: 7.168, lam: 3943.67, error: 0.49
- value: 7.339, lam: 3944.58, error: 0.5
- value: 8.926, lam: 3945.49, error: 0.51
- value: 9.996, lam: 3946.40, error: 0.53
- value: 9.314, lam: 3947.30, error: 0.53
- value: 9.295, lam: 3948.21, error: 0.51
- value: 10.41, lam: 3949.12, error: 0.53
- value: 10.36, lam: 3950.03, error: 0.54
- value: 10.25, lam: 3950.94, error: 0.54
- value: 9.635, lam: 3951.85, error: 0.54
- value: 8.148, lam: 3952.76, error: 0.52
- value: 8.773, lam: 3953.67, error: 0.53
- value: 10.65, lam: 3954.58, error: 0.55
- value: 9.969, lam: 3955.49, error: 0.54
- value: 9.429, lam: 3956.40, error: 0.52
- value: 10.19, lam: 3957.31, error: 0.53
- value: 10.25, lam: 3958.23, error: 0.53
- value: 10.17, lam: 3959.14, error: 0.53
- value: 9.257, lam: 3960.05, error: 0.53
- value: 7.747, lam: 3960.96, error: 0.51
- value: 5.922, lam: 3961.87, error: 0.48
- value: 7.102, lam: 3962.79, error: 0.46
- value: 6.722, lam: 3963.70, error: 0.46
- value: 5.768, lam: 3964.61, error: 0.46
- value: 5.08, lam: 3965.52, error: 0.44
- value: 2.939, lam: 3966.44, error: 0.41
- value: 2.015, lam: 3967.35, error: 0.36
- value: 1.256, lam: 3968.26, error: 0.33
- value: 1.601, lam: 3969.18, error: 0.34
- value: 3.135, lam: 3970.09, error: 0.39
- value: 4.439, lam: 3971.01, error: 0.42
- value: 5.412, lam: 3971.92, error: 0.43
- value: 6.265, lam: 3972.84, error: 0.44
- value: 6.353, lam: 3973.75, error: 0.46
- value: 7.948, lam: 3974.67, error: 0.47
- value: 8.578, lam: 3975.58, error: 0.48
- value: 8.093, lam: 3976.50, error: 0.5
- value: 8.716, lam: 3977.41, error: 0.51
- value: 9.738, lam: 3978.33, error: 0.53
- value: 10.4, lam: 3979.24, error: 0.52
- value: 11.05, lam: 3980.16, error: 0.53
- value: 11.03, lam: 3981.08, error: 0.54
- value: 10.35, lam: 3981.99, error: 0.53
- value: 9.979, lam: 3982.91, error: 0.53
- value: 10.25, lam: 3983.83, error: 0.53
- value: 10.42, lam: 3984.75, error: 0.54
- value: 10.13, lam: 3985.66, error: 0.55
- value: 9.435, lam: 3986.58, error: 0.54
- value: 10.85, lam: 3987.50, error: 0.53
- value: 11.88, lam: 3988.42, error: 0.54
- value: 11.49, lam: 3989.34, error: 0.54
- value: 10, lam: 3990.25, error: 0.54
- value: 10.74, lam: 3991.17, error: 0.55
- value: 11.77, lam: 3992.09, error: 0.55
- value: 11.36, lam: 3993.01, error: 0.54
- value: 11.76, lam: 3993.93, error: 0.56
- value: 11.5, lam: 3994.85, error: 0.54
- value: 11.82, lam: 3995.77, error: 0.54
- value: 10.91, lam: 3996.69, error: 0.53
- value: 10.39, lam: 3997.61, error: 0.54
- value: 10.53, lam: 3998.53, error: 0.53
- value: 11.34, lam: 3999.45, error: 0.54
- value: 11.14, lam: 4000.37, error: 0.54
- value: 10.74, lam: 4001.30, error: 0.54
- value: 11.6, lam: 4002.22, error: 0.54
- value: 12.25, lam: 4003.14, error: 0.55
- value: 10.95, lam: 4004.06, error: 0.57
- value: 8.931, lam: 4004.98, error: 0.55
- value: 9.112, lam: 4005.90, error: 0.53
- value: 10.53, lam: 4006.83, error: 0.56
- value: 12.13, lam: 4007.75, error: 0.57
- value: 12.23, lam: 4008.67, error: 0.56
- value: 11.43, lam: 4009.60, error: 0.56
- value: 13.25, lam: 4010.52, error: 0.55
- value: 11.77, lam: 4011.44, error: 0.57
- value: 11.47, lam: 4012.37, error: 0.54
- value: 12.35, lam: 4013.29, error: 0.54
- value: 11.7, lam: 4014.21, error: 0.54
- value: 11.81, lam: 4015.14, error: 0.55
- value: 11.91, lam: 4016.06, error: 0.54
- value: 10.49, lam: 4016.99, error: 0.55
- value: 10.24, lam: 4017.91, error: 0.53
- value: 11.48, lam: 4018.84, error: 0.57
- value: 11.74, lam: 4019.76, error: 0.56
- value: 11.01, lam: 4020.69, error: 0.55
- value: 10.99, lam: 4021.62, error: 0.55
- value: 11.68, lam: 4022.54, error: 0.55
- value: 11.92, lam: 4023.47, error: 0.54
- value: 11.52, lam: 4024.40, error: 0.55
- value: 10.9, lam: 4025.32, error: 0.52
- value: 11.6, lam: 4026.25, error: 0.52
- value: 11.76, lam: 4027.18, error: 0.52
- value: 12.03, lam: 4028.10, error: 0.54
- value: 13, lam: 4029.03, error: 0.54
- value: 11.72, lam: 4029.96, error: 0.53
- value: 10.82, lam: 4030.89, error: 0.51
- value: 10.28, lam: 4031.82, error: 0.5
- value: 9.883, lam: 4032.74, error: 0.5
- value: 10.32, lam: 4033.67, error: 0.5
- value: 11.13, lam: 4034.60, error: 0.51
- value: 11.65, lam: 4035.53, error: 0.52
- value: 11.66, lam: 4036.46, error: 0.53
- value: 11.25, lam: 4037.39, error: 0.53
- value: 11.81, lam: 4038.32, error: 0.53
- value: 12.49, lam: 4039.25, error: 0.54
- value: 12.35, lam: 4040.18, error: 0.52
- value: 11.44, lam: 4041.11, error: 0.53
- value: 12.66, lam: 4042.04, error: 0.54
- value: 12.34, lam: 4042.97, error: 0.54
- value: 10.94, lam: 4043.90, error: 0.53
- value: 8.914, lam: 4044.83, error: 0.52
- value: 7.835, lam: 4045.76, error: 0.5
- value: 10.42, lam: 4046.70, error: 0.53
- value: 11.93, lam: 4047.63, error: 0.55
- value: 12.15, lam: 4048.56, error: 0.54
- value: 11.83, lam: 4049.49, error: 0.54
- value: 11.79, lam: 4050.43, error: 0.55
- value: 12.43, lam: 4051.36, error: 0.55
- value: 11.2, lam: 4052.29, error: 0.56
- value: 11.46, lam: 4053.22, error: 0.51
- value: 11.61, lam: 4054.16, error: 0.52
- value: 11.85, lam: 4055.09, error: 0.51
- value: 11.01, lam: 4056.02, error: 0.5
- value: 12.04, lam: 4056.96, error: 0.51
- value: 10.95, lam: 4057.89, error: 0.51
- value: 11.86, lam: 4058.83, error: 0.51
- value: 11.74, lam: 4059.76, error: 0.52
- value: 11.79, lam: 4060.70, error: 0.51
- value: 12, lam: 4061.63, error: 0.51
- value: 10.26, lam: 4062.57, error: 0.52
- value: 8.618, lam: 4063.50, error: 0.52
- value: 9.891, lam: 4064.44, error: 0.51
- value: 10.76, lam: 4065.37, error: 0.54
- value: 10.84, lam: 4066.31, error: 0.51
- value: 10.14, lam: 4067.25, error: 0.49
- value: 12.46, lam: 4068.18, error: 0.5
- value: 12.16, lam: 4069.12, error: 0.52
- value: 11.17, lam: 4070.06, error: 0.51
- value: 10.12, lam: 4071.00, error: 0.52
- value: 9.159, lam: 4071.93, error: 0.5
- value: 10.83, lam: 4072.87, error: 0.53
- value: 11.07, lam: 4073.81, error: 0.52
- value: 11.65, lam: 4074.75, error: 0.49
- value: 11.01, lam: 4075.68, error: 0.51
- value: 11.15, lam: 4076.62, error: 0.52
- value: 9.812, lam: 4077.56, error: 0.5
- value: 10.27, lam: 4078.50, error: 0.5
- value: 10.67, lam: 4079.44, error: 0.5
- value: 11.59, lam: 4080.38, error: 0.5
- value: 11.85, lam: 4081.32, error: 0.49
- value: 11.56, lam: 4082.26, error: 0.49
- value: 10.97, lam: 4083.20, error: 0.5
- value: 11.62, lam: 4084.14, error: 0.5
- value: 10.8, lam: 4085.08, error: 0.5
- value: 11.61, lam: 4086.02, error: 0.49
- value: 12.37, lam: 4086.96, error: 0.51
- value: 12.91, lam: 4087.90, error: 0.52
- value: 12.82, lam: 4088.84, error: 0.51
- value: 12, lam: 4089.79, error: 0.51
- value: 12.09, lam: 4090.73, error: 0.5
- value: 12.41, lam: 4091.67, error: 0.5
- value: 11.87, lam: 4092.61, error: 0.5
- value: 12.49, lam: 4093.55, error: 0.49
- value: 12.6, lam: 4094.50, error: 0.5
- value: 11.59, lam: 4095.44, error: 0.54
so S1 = 1.4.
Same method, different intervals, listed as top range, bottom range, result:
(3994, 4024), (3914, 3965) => 1.55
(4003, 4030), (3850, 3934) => 1.39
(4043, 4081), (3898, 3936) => 1.51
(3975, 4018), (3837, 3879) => 1.26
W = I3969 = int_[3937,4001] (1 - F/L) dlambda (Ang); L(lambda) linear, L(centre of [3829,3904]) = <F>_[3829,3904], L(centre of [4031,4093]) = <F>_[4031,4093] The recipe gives 9.4 Ang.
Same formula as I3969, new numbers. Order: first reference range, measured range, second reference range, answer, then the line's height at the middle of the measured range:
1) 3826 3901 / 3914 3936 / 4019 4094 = 6.59 Ang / 9.51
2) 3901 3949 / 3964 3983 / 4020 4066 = 5.36 Ang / 9.15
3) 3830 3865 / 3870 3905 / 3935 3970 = -4.31 Ang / 7.98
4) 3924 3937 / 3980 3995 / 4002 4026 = -2.70 Ang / 9.16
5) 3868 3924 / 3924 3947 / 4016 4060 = 9.62 Ang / 9.81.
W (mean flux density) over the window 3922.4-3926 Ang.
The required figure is 8.36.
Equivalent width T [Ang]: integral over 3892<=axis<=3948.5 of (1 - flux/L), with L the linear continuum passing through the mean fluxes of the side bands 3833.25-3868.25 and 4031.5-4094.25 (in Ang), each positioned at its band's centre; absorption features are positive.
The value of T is 9.7 Ang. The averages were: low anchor 8.78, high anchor 11.3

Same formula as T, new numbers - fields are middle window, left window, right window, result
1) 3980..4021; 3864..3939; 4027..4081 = -3.7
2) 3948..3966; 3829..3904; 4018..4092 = 2.2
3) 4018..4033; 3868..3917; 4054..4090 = -1.0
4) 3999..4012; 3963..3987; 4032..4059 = -3.3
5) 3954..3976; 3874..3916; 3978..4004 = 8.0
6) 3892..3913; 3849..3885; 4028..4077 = 0.7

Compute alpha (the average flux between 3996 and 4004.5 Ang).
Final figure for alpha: 11.1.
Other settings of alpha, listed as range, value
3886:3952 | 7.99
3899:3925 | 9.37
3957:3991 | 7.91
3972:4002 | 10.2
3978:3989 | 10.5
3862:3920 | 9.39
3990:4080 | 11.2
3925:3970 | 6.62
